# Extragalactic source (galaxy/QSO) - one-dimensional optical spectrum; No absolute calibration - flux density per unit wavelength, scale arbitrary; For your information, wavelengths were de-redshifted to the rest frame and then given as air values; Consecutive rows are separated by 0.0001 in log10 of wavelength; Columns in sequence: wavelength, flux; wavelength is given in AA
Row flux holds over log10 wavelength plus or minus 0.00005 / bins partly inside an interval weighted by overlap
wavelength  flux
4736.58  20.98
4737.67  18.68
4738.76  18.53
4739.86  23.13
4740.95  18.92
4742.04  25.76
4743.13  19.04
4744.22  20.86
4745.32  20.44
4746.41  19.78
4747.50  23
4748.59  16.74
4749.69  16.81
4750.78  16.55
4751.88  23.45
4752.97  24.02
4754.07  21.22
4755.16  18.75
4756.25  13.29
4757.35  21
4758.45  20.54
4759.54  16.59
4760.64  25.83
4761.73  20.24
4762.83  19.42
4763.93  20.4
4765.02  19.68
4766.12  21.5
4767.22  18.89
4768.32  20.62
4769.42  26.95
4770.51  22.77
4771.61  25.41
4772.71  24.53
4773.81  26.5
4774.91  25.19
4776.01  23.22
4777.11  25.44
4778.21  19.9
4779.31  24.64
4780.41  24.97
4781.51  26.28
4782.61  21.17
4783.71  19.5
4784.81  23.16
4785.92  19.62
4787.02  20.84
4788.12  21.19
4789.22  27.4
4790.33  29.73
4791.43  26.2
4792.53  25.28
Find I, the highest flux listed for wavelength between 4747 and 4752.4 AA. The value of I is 23.45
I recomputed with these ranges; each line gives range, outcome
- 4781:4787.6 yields 26.28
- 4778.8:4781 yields 24.97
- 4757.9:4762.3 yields 25.83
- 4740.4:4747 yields 25.76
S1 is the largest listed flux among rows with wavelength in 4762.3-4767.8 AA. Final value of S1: 21.5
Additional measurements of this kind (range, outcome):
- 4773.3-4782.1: 26.5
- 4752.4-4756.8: 24.02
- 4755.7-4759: 21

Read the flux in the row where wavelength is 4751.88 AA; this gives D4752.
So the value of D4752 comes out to 23.45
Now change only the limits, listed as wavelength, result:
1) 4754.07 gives 21.22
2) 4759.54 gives 16.59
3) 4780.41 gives 24.97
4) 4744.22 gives 20.86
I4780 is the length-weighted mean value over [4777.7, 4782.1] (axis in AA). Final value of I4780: 24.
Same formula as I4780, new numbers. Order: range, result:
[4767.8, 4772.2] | 24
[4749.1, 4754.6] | 20.3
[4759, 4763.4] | 20.5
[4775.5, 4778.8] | 22.9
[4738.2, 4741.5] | 20.2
